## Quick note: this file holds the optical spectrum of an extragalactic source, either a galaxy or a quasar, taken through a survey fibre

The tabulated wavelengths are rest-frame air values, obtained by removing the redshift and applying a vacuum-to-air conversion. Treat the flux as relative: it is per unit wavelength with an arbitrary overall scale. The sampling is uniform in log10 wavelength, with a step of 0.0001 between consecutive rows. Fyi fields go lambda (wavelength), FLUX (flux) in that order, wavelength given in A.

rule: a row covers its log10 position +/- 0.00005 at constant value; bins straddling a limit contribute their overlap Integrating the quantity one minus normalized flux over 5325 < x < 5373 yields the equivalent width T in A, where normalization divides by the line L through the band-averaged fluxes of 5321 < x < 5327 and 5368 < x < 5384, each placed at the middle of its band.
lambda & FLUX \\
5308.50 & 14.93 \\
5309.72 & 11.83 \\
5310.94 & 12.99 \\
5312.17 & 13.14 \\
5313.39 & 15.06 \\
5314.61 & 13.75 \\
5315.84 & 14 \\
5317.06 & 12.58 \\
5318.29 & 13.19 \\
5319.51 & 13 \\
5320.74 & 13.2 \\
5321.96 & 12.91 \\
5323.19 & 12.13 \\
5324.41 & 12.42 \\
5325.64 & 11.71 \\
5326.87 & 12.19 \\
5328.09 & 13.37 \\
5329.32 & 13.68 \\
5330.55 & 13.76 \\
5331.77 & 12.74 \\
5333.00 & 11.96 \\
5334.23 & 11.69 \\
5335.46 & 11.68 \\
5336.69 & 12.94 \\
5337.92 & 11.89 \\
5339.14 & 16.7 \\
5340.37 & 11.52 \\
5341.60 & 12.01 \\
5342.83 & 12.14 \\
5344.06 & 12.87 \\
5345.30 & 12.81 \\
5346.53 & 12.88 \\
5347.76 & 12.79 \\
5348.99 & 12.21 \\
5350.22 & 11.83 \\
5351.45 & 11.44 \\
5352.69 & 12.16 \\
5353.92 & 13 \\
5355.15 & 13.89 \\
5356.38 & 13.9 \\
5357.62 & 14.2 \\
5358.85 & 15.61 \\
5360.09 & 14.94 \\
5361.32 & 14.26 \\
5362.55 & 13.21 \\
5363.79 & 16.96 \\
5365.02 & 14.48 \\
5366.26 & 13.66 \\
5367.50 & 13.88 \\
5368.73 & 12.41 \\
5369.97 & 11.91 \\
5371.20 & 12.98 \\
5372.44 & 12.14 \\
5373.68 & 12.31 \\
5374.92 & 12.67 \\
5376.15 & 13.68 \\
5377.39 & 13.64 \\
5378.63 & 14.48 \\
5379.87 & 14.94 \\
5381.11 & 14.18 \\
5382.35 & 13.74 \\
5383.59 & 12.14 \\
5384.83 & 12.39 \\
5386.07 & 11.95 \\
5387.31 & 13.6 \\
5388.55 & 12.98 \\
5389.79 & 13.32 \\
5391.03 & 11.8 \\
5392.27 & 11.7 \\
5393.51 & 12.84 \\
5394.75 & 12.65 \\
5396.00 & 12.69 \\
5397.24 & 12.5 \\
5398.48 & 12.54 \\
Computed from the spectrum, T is -1.3 A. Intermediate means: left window 12.3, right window 13.2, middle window 13.1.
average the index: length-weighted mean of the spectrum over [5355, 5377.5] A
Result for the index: 13.7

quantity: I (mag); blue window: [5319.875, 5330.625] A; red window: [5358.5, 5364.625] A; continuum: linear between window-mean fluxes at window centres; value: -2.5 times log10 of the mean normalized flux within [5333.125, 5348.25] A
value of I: 0.09 mag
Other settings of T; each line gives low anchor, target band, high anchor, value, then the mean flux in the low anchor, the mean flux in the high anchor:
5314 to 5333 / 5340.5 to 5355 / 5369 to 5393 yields 0.6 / 12.9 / 13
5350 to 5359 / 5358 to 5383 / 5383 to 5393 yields -1.8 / 13.2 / 12.5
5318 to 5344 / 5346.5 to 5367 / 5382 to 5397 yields -1.6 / 12.7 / 12.6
